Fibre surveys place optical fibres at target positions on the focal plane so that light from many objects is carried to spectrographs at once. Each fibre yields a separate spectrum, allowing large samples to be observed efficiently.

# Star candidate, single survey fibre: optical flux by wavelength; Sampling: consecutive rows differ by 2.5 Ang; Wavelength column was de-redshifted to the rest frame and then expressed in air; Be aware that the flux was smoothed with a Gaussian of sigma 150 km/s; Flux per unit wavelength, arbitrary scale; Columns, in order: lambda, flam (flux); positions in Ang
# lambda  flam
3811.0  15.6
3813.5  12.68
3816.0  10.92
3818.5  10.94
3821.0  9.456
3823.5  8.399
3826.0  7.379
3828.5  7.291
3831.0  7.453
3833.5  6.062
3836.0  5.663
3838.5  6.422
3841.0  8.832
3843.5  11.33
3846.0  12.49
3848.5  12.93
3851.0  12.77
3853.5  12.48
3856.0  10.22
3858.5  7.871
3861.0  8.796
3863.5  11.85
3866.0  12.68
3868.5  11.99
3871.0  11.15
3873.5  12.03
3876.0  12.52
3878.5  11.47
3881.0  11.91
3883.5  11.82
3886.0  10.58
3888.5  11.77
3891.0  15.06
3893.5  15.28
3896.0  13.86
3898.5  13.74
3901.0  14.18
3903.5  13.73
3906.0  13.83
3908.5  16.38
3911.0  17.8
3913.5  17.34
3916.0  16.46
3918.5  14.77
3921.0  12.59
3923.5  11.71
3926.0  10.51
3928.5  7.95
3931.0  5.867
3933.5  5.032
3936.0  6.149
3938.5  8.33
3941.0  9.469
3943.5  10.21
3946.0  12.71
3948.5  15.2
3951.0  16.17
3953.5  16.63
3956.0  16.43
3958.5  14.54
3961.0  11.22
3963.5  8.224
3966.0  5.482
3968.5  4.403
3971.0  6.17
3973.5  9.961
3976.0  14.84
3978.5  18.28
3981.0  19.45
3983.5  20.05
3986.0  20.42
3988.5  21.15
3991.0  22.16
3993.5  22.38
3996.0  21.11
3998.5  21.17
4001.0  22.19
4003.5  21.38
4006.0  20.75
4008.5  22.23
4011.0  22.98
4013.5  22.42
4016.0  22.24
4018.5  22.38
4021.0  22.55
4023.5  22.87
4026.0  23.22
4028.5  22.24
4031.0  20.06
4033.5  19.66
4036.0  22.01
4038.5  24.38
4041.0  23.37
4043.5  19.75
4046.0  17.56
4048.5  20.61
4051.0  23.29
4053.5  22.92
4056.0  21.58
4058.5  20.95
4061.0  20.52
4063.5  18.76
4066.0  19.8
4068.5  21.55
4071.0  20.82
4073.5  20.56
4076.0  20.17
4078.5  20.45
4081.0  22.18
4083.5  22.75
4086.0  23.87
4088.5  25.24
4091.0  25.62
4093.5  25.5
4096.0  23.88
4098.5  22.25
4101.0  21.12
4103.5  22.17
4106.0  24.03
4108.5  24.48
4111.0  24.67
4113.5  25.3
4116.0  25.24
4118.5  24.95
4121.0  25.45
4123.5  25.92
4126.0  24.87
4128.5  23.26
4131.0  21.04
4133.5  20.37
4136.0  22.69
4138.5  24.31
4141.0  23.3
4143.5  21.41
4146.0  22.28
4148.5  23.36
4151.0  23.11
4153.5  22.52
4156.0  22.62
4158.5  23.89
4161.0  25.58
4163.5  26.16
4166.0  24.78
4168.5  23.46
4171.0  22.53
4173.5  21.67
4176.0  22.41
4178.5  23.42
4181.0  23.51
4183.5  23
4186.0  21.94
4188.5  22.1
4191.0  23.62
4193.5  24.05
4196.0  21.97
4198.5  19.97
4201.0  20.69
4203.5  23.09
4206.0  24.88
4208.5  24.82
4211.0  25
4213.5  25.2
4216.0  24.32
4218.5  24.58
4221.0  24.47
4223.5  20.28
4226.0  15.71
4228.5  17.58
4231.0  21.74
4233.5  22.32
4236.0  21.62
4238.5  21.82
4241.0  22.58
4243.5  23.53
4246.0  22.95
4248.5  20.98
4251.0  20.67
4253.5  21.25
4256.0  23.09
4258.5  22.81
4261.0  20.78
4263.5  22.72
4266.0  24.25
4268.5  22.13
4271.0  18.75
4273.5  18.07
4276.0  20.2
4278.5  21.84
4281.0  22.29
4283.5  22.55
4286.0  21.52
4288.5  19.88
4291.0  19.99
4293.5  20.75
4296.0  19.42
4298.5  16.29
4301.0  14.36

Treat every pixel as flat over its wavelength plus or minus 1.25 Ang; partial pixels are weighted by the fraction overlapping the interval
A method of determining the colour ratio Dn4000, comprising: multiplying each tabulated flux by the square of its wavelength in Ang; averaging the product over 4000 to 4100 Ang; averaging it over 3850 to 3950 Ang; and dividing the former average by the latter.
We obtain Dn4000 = 1.97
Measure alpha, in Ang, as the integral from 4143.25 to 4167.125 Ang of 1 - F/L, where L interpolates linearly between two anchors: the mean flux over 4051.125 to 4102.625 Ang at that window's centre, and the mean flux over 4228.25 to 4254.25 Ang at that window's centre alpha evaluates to -1.93 Ang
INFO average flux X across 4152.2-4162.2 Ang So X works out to 23.6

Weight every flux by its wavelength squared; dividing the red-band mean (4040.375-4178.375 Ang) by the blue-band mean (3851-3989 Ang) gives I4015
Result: 2.00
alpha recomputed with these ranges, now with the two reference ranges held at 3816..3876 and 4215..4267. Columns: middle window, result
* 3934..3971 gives 6.6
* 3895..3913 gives -4.9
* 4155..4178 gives -4.8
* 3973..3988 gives -4.0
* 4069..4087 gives -4.8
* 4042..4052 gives -2.7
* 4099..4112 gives -4.0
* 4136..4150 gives -3.0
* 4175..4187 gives -1.7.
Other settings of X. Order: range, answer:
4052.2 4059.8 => 21.8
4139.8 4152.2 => 22.7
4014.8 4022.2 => 22.4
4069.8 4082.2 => 20.8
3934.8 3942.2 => 7.99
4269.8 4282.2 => 20.2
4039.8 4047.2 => 20.2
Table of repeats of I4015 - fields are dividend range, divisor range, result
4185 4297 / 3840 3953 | 2.15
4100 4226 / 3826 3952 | 2.33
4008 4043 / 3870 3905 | 1.86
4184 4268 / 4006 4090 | 1.12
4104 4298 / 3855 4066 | 1.59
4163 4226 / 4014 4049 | 1.15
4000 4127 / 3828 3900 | 2.25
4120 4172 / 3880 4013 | 1.78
